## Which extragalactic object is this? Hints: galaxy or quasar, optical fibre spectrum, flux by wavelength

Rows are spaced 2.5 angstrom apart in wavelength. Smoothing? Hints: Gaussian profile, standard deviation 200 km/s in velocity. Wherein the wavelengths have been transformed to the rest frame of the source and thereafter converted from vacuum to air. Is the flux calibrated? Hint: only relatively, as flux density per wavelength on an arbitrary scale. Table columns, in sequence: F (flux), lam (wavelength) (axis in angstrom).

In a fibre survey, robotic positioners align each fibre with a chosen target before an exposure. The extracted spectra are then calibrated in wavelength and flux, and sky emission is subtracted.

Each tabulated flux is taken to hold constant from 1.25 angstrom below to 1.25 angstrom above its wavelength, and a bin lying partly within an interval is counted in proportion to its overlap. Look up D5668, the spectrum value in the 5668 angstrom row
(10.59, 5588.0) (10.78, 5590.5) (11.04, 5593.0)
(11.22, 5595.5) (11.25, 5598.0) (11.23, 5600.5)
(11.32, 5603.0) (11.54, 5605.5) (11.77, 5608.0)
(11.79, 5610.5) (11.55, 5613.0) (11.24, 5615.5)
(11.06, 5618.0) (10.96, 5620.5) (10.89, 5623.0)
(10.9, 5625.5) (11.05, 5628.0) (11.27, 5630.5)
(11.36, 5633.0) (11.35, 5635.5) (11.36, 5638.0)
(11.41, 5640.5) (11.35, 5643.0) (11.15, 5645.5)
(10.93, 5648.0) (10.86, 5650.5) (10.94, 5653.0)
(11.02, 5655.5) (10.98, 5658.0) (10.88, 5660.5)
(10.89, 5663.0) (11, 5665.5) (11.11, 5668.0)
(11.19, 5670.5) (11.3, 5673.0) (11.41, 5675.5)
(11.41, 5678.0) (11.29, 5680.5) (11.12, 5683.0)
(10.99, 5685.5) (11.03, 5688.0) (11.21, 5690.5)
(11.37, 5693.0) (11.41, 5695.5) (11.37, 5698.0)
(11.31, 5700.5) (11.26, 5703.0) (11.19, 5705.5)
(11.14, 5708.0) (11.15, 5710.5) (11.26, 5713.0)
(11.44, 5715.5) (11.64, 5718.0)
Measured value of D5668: 11.11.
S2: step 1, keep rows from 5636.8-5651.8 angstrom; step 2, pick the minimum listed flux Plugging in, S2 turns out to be 10.86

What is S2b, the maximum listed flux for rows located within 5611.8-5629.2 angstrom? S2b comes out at 11.55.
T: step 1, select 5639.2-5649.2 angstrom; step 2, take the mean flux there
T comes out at 11.2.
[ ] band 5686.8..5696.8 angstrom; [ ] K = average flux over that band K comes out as 11.3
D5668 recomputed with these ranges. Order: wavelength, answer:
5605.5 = 11.54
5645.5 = 11.15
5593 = 11.04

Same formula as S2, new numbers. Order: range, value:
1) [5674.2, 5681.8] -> 11.29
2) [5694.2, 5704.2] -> 11.26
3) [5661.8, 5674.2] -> 10.89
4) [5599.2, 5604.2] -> 11.23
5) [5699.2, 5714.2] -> 11.14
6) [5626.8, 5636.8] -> 11.05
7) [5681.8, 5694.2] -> 10.99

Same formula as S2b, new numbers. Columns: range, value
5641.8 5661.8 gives 11.35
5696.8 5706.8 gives 11.37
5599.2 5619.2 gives 11.79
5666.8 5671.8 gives 11.19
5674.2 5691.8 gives 11.41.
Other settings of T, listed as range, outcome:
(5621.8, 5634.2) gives 11.1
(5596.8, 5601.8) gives 11.2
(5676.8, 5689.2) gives 11.2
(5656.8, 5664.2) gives 10.9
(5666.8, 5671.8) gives 11.2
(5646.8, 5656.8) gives 10.9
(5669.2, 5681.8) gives 11.3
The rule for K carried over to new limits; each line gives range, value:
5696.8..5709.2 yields 11.3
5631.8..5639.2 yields 11.4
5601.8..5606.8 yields 11.4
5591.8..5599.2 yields 11.2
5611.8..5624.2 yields 11.1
